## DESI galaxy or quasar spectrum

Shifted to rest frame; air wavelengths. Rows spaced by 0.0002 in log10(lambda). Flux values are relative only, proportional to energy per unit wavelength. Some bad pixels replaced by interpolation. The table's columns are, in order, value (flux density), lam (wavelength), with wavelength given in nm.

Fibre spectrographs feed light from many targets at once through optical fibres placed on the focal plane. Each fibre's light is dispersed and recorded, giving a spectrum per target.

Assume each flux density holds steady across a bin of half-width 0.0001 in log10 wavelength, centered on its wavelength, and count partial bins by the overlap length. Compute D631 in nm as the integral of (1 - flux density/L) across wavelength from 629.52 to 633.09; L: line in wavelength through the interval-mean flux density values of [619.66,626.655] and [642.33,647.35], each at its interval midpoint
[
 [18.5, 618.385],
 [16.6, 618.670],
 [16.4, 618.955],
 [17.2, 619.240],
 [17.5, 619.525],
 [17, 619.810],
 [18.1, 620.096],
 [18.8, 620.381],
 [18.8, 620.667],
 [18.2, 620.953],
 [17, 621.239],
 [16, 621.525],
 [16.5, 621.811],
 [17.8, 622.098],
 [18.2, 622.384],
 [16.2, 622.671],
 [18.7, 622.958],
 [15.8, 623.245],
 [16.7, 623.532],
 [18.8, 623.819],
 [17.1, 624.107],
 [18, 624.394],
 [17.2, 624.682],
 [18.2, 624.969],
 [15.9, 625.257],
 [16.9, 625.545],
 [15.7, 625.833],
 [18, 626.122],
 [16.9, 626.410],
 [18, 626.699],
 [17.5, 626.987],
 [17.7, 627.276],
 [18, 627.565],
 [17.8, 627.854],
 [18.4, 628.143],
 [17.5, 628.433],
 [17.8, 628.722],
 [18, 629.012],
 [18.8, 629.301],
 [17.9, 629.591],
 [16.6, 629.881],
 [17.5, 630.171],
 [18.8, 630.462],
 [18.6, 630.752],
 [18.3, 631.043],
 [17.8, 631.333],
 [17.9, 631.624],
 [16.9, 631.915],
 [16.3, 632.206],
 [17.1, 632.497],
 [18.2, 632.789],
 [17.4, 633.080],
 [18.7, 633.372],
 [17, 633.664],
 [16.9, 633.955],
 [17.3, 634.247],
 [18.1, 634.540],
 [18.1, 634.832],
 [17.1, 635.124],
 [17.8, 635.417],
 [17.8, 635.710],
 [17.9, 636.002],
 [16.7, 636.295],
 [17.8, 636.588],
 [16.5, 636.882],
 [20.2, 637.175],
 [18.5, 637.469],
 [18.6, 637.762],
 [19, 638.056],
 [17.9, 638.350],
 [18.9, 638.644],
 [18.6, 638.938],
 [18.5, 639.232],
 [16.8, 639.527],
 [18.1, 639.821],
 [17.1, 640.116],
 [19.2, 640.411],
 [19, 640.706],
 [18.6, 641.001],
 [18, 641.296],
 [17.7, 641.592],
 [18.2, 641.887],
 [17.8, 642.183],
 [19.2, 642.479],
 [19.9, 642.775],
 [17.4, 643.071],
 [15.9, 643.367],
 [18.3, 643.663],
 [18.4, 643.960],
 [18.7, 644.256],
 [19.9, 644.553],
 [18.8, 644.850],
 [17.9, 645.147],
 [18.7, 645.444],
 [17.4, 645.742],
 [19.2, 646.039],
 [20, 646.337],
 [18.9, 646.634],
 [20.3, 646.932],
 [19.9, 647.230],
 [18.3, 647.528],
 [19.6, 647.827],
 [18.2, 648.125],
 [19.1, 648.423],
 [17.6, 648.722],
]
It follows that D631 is 0.05 nm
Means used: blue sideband 17.4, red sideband 18.7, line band 17.6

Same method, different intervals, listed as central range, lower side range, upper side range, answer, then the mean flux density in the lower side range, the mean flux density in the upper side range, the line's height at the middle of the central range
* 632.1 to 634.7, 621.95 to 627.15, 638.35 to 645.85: 0.05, 17.3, 18.3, 17.8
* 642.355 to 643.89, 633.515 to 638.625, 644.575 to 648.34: 0.04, 17.9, 19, 18.6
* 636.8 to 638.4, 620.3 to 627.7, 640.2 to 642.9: -0.02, 17.4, 18.6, 18.3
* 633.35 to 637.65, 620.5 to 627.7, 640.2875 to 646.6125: 0.07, 17.4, 18.5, 18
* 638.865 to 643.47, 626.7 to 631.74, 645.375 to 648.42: 0.14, 17.9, 19.1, 18.7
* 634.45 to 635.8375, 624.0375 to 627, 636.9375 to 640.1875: 0.02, 17.2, 18.4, 18.1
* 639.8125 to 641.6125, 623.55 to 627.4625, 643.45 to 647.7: 0.02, 17.4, 18.9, 18.5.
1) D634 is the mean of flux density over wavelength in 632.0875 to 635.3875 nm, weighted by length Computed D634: 17.5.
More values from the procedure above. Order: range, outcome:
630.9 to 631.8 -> 18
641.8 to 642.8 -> 18.7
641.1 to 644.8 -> 18.3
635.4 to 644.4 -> 18.2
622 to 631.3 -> 17.6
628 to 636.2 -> 17.7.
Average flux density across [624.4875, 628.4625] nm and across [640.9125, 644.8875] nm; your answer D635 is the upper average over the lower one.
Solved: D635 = 1.05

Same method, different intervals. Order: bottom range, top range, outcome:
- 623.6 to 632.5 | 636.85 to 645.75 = 1.04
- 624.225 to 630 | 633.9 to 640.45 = 1.02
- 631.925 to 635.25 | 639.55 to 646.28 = 1.05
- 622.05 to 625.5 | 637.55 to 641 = 1.06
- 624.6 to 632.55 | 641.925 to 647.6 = 1.06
